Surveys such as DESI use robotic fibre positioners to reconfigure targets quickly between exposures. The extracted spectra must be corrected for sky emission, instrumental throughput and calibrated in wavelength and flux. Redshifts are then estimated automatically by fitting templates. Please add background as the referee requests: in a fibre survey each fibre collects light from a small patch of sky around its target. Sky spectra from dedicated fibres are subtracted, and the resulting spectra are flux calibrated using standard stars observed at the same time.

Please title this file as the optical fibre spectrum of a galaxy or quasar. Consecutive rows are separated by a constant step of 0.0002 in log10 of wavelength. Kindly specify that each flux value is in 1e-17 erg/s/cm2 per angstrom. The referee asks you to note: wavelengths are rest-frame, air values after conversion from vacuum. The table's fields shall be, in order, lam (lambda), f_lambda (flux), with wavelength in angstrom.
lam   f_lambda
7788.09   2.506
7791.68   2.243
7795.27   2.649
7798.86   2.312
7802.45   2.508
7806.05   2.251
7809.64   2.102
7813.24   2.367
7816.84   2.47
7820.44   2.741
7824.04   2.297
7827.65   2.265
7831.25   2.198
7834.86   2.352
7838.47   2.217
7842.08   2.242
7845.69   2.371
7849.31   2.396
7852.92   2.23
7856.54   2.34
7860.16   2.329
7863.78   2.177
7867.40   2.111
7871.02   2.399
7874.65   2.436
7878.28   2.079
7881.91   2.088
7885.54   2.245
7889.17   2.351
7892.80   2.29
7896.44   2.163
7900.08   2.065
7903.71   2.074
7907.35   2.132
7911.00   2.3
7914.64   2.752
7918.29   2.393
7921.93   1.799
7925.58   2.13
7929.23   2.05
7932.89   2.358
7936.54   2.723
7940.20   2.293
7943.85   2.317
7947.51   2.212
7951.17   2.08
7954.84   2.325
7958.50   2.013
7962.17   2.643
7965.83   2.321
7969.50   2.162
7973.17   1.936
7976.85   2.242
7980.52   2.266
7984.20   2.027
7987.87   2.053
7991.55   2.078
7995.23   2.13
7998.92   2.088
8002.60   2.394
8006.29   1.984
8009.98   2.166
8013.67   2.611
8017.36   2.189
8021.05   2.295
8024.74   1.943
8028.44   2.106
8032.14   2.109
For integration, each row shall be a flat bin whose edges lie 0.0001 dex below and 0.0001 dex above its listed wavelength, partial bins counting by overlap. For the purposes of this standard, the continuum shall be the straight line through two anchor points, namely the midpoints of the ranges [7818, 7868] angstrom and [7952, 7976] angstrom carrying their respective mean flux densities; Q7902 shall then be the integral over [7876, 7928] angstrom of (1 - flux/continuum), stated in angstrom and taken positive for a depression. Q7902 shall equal 1.5 angstrom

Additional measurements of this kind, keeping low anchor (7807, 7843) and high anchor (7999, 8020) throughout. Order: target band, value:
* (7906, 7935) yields 0.55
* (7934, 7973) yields -0.30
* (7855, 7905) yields 1.71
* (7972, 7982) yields 0.48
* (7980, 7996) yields 1.18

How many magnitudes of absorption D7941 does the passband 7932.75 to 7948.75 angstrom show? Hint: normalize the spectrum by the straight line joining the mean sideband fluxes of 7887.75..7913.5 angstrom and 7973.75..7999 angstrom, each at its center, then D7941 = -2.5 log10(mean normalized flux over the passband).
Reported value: -0.11 mag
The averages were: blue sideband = 2.21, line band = 2.39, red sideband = 2.12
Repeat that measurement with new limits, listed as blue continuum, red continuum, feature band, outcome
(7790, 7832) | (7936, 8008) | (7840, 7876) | 0.010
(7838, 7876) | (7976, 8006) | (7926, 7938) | -0.059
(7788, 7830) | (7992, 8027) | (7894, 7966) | 0.006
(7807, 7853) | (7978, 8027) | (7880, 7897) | 0.021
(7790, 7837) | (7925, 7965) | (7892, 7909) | 0.088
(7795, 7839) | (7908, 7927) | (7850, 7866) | 0.022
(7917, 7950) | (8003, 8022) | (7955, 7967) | -0.036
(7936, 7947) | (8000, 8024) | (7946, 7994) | 0.073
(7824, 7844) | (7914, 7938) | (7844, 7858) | -0.033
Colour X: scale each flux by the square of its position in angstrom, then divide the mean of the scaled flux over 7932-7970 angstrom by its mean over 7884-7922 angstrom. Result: 1.0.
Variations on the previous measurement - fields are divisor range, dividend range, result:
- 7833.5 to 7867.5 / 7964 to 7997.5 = 0.97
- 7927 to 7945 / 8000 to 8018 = 0.98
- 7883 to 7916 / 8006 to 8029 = 1.01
